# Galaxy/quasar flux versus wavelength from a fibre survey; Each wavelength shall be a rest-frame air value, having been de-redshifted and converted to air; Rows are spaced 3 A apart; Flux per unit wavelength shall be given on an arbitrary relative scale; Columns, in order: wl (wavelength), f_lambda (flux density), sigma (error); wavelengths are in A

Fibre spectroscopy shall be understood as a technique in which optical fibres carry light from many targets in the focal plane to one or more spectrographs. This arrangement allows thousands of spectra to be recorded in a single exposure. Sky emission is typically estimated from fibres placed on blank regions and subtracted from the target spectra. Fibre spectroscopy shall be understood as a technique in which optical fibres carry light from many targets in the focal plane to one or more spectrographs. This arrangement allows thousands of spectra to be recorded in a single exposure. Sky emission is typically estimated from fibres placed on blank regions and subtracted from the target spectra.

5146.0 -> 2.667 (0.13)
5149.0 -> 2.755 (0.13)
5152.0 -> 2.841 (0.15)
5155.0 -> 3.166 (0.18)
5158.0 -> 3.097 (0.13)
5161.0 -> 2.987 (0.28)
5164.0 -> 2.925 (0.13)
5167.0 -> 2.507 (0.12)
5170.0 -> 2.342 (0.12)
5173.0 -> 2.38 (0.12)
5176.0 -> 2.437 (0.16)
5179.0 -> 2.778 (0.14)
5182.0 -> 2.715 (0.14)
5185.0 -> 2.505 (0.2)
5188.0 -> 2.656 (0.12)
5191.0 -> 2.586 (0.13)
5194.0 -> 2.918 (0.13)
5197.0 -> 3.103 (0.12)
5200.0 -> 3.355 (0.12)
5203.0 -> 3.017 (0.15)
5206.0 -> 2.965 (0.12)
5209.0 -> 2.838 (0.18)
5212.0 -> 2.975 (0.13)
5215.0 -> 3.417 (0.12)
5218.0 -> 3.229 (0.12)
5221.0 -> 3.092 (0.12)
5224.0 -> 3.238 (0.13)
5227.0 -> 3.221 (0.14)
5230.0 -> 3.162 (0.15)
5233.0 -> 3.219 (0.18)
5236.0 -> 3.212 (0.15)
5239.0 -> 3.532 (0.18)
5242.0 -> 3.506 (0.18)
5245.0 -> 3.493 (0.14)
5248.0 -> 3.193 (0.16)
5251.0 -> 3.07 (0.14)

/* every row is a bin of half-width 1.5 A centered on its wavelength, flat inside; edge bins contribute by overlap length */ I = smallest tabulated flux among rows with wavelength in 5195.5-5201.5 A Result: 3.103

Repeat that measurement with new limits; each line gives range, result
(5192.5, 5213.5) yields 2.838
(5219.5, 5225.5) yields 3.092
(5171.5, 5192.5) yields 2.38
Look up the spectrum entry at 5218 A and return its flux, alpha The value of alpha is 3.229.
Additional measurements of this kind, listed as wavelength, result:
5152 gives 2.841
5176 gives 2.437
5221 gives 3.092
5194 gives 2.918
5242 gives 3.506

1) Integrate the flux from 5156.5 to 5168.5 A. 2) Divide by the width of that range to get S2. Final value 2.88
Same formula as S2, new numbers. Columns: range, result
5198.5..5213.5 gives 3.03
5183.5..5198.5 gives 2.75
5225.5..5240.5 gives 3.27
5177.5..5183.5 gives 2.75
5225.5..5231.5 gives 3.19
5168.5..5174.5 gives 2.36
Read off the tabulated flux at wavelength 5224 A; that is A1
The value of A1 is 3.238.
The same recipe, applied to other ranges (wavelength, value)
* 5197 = 3.103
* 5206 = 2.965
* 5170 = 2.342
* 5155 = 3.166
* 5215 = 3.417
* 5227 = 3.221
